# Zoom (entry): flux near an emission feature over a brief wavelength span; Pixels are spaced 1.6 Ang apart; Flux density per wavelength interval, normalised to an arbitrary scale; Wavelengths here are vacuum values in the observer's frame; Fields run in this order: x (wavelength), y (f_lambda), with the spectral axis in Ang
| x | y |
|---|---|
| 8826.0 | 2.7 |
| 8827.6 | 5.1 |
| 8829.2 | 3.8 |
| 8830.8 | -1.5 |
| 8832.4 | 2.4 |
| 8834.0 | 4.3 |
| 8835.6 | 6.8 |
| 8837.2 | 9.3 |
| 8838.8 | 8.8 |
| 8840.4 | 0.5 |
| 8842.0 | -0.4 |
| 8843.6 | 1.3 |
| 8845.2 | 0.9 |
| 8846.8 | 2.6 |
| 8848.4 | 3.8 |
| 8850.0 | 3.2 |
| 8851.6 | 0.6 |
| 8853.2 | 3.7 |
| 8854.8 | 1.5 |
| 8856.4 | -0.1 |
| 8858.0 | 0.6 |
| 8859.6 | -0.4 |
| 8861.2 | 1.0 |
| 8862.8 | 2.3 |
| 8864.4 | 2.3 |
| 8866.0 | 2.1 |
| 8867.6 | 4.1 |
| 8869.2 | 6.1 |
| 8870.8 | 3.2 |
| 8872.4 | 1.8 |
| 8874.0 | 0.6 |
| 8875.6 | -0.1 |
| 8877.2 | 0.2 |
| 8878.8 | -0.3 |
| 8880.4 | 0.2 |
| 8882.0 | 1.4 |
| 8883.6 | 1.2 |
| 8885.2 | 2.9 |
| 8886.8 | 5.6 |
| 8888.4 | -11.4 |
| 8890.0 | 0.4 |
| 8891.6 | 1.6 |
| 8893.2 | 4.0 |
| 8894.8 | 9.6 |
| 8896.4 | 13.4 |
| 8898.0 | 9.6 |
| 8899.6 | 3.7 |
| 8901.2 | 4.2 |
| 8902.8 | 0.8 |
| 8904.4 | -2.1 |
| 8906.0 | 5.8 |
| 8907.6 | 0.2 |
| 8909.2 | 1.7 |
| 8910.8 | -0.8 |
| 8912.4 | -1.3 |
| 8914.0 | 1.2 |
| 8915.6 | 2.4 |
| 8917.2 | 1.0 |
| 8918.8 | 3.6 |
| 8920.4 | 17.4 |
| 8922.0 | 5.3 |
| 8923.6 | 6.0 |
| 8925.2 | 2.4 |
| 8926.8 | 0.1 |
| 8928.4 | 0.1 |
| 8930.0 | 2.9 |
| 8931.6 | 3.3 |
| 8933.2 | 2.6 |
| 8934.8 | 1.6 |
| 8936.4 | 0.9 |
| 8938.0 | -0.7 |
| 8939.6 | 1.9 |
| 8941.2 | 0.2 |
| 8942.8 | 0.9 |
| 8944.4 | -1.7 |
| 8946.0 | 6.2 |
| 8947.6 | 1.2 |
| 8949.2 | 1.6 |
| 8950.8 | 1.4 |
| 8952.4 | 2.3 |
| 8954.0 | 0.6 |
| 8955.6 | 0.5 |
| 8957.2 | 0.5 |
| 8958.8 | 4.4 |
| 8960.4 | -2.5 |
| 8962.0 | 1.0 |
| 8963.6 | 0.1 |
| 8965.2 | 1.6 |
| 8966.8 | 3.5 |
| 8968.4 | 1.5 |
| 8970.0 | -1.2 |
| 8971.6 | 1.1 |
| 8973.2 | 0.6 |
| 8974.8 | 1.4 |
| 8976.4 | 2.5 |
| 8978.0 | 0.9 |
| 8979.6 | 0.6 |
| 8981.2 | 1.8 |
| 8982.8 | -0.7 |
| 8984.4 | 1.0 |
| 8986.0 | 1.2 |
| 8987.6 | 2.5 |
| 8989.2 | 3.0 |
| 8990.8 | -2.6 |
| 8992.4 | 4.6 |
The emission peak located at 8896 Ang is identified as H-beta 4861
